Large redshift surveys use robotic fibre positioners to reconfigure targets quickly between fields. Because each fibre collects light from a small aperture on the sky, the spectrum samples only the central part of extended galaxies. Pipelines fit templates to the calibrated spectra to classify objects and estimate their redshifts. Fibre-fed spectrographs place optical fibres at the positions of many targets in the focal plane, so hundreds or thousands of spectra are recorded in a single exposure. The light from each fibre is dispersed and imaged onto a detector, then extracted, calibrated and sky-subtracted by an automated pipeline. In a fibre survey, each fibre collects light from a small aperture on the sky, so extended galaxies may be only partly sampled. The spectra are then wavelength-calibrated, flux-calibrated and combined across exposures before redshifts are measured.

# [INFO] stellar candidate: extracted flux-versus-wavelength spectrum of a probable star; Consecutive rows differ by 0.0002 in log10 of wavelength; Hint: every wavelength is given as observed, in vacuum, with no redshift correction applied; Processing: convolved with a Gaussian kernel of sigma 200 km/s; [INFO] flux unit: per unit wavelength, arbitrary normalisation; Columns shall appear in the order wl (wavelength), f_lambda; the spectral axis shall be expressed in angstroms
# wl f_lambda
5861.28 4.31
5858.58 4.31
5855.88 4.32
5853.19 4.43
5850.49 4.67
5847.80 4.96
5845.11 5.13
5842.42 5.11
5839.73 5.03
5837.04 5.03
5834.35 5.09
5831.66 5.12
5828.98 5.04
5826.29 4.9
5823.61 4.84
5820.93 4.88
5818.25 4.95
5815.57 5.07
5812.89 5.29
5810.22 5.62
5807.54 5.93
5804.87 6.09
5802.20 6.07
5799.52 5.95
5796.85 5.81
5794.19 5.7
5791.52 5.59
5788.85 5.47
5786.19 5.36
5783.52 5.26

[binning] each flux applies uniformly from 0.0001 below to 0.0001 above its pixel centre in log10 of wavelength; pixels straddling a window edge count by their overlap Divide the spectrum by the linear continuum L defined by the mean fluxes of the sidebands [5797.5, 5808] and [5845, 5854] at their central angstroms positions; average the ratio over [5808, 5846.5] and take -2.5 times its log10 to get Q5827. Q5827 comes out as 0.05 mag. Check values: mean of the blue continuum 6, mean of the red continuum 4.77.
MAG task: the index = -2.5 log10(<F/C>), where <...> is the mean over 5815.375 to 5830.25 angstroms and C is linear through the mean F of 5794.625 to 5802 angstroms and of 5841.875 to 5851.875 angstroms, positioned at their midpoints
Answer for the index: 0.10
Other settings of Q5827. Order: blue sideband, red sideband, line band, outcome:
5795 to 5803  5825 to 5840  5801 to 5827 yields 0.03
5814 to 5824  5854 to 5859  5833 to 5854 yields -0.09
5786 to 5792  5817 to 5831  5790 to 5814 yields -0.10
